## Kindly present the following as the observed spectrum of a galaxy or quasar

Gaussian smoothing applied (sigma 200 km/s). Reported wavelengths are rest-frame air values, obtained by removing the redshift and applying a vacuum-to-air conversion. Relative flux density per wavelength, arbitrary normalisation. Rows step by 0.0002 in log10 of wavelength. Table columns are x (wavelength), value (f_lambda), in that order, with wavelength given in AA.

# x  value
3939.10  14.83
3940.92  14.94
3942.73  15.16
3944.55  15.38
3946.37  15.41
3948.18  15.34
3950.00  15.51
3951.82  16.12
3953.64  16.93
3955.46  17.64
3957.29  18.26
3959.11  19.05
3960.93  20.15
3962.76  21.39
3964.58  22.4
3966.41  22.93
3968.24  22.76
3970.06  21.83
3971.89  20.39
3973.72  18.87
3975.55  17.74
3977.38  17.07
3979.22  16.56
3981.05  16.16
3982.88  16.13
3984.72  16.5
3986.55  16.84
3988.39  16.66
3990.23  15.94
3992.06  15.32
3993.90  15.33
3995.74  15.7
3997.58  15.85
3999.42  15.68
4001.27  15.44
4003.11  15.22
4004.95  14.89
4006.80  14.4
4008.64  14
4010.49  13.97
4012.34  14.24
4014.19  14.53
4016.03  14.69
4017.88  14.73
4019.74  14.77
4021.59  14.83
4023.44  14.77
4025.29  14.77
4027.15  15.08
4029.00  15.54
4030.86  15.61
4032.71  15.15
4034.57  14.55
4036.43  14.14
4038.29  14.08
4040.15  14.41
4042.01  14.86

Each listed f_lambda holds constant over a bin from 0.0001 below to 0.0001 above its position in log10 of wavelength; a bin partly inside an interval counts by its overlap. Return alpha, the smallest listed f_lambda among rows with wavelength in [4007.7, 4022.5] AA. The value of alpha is 13.97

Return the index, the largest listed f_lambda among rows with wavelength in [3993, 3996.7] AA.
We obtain 15.7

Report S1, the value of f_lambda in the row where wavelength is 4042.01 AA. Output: 14.86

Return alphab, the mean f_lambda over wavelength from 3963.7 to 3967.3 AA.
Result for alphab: 22.6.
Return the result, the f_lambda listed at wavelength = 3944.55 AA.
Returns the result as 15.38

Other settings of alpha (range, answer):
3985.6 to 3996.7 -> 15.32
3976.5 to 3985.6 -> 16.13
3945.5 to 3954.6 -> 15.34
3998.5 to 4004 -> 15.22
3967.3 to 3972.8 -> 20.39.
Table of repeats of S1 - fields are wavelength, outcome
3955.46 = 17.64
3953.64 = 16.93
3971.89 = 20.39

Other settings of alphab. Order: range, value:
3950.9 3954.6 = 16.5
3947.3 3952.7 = 15.7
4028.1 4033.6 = 15.4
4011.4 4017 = 14.5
